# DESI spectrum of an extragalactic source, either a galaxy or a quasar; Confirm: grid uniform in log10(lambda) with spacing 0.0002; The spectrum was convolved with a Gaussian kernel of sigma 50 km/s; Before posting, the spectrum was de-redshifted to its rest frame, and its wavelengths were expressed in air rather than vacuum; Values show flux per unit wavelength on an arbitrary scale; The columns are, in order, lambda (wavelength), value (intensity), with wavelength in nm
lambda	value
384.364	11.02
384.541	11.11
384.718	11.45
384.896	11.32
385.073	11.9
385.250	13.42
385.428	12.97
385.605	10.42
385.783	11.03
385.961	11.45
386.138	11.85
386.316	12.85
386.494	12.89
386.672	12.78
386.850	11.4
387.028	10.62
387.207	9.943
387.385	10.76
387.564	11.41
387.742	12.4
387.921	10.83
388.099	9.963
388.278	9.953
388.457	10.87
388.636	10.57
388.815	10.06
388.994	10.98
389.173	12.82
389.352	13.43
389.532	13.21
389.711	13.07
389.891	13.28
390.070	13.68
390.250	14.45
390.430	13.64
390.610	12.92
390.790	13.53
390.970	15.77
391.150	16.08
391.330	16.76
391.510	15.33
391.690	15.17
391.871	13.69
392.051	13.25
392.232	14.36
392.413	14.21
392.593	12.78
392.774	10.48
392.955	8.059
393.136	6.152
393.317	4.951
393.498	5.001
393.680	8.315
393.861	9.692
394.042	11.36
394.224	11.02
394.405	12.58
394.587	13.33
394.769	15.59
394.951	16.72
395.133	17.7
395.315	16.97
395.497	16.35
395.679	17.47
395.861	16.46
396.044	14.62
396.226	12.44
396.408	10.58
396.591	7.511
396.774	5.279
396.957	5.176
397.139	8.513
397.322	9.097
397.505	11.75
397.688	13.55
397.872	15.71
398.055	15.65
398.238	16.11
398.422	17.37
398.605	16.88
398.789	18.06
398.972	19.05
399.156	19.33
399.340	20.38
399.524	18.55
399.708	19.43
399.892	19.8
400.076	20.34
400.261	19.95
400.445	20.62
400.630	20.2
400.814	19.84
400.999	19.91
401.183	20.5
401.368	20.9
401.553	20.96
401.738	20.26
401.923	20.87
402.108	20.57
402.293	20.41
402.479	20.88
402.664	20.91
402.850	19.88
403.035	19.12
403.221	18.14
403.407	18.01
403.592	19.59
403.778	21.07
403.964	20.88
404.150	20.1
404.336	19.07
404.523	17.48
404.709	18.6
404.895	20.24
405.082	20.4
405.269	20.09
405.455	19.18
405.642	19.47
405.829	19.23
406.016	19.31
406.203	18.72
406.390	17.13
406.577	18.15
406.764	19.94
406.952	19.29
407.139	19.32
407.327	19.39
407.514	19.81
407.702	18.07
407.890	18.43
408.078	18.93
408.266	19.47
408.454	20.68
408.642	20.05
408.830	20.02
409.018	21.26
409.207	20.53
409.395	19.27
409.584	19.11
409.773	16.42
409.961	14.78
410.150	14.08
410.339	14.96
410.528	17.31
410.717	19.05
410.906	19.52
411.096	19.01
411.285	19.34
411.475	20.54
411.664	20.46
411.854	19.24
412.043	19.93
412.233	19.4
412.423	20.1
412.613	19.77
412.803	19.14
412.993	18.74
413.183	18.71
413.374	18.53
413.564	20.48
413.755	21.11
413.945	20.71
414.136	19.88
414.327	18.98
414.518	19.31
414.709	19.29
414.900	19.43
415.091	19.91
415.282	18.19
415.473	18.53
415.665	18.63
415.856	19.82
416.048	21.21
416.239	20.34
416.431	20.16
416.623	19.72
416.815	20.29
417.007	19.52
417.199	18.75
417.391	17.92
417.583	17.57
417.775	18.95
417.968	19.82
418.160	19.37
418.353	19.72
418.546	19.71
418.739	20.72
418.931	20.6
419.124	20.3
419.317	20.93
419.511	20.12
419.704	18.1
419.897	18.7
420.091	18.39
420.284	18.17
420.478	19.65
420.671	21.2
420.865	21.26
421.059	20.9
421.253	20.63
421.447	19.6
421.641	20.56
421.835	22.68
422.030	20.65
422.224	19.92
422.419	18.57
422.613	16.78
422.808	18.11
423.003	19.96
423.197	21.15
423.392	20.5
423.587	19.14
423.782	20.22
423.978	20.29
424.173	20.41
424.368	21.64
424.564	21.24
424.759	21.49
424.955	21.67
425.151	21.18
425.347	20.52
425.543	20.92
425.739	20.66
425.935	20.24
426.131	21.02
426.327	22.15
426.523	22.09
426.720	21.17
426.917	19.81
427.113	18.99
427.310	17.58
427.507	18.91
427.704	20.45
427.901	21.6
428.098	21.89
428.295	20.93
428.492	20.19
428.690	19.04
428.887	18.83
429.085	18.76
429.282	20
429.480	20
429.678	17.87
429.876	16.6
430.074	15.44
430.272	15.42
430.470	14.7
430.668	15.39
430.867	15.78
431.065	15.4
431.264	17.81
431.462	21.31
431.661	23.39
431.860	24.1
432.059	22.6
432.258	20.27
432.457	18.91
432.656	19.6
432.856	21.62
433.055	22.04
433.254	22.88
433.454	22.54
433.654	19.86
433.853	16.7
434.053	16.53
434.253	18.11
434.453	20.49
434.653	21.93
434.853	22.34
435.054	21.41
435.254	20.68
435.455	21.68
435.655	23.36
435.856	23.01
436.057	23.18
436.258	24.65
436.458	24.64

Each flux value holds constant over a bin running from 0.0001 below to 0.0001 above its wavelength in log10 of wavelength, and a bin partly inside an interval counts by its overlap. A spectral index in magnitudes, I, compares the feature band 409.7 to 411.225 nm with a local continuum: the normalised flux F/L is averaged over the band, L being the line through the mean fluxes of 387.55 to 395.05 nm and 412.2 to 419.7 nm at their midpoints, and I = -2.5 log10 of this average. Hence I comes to 0.06 mag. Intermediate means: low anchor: 12.2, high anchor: 19.6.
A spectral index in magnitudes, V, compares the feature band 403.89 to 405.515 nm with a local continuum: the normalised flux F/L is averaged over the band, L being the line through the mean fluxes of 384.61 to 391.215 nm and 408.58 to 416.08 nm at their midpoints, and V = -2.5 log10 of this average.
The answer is -0.16 mag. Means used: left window 12.1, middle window 19.6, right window 19.1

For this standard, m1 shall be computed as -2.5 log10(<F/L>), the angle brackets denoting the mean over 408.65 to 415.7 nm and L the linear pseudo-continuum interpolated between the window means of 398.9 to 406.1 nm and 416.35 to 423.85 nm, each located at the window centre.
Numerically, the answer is 0.04 mag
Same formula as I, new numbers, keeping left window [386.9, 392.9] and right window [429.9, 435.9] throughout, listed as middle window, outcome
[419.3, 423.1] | -0.11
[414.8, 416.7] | -0.16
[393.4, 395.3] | 0.10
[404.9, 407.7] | -0.24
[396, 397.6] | 0.43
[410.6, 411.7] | -0.20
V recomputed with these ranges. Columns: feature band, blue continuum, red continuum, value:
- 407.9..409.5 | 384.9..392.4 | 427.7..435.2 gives -0.25 mag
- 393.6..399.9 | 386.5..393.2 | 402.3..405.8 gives 0.13 mag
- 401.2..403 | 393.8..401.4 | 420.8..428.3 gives -0.25 mag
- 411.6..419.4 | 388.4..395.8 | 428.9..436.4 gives -0.16 mag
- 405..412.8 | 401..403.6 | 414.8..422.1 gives 0.05 mag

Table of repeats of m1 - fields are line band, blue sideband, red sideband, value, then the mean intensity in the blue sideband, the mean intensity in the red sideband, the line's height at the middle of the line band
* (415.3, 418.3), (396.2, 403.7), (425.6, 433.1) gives -0.05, 17.2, 19.5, 18.5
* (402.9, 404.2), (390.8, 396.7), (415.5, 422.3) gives -0.25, 12.8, 19.8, 15.6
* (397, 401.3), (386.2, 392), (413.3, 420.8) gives -0.14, 12.7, 19.6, 15.1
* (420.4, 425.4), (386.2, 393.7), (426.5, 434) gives -0.13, 12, 19.4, 18.1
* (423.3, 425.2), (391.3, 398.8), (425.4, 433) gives -0.12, 12.6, 19.5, 18.5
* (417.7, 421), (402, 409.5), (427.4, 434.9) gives -0.01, 19.5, 19.5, 19.5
